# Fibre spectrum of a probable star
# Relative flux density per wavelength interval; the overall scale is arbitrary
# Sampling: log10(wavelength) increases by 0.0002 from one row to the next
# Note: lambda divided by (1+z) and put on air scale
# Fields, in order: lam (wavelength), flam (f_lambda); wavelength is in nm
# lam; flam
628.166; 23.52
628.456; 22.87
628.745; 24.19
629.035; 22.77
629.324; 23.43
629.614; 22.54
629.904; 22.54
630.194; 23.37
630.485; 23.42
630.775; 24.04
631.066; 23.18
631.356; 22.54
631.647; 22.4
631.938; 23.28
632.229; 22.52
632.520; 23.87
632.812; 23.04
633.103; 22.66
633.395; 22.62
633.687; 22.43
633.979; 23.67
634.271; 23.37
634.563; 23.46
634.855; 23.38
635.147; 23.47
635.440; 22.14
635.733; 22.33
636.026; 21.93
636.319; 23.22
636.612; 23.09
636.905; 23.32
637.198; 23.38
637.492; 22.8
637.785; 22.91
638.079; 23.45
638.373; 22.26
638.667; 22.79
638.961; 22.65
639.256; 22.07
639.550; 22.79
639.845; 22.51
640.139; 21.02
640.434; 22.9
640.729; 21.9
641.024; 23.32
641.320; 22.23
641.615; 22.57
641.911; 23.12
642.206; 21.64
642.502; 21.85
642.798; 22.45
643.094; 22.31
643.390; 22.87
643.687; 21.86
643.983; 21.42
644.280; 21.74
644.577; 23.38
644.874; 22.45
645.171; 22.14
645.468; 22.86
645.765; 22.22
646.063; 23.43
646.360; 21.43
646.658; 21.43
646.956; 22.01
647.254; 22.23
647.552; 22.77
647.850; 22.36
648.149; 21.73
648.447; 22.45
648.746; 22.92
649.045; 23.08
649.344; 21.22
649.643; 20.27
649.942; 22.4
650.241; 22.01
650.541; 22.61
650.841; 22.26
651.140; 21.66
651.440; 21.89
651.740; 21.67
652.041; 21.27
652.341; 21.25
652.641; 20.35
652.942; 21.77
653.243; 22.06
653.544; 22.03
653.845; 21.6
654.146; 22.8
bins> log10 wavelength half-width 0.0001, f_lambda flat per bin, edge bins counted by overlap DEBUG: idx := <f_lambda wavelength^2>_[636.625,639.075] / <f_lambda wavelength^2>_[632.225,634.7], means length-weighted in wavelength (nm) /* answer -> 1.0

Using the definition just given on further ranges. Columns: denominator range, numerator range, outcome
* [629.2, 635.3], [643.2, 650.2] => 1.01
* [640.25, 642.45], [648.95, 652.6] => 1.00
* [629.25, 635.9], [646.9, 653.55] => 1.01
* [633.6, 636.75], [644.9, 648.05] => 1.01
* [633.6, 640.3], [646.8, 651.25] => 1.01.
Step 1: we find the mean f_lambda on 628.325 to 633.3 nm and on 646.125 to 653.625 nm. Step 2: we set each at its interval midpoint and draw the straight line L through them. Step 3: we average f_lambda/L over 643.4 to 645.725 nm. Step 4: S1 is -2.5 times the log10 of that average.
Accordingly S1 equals 0.00 mag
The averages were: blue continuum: 23.1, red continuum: 21.9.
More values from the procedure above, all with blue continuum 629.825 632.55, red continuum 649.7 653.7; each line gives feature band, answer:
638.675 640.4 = 0.01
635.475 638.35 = -0.01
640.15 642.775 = 0.00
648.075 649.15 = -0.03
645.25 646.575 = -0.01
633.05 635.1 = -0.01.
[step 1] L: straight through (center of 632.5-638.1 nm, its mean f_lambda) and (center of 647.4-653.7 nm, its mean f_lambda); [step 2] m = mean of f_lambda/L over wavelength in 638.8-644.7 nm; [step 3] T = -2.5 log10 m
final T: 0.01 mag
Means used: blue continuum 23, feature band 22.3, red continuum 21.9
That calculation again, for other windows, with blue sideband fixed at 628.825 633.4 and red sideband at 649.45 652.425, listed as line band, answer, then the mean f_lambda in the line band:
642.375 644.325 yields 0.01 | 22.1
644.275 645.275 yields -0.02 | 22.5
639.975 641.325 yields 0.01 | 22.3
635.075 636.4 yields 0.01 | 22.5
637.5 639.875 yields -0.01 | 22.7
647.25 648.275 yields -0.02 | 22.3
